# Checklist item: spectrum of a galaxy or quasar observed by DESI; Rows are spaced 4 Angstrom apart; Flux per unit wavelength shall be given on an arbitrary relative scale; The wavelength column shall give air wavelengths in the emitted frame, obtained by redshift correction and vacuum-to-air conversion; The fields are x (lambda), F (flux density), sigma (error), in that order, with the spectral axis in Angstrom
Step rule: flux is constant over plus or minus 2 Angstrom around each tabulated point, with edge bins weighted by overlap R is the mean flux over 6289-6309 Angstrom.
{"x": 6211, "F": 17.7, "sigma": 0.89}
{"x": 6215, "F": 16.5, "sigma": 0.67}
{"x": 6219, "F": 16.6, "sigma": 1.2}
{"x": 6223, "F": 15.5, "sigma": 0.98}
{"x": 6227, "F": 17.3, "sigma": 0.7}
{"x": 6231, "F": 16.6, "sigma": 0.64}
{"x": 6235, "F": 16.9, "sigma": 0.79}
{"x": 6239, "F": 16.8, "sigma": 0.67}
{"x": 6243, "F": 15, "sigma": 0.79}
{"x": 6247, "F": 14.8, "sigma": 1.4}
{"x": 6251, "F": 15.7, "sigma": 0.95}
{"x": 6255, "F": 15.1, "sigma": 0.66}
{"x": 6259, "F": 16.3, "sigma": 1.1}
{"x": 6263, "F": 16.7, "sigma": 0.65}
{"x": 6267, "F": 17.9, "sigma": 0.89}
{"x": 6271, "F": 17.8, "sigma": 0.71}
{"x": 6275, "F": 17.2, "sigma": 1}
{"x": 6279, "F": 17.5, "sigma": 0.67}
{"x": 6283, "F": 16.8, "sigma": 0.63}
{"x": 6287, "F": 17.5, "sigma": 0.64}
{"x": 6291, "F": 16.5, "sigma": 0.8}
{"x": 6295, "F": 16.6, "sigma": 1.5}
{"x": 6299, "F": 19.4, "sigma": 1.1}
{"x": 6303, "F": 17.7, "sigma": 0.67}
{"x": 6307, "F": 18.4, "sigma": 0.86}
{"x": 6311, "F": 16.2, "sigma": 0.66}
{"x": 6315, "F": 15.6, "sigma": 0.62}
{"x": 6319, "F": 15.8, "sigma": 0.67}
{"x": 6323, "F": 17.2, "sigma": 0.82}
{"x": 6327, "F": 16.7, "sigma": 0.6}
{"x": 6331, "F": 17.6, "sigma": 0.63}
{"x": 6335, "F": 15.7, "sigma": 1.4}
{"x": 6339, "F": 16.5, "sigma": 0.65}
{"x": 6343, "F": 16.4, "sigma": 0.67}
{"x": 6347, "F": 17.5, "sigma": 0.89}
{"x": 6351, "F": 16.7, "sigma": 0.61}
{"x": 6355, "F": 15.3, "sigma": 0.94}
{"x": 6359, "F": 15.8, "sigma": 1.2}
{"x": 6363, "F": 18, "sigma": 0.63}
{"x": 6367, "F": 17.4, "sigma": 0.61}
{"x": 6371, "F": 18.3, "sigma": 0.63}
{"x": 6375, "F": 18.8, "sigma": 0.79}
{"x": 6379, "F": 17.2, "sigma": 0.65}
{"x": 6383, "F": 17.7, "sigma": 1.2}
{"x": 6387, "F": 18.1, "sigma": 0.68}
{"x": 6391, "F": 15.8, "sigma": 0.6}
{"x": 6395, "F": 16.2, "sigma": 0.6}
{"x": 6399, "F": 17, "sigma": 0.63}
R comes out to 17.7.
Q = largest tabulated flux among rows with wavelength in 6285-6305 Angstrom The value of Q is 19.4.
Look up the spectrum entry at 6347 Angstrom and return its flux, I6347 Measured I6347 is 17.5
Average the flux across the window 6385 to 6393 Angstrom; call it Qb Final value 17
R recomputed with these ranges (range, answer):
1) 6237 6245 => 15.9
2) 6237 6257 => 15.5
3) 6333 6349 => 16.5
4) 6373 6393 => 17.5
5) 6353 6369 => 16.6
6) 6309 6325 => 16.2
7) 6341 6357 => 16.5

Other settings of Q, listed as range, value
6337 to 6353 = 17.5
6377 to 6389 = 18.1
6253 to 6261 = 16.3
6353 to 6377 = 18.8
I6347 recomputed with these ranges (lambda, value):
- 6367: 17.4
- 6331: 17.6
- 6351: 16.7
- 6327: 16.7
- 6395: 16.2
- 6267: 17.9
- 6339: 16.5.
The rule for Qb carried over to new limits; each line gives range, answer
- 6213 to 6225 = 16.2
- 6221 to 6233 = 16.5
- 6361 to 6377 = 18.1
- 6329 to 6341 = 16.6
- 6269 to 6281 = 17.5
